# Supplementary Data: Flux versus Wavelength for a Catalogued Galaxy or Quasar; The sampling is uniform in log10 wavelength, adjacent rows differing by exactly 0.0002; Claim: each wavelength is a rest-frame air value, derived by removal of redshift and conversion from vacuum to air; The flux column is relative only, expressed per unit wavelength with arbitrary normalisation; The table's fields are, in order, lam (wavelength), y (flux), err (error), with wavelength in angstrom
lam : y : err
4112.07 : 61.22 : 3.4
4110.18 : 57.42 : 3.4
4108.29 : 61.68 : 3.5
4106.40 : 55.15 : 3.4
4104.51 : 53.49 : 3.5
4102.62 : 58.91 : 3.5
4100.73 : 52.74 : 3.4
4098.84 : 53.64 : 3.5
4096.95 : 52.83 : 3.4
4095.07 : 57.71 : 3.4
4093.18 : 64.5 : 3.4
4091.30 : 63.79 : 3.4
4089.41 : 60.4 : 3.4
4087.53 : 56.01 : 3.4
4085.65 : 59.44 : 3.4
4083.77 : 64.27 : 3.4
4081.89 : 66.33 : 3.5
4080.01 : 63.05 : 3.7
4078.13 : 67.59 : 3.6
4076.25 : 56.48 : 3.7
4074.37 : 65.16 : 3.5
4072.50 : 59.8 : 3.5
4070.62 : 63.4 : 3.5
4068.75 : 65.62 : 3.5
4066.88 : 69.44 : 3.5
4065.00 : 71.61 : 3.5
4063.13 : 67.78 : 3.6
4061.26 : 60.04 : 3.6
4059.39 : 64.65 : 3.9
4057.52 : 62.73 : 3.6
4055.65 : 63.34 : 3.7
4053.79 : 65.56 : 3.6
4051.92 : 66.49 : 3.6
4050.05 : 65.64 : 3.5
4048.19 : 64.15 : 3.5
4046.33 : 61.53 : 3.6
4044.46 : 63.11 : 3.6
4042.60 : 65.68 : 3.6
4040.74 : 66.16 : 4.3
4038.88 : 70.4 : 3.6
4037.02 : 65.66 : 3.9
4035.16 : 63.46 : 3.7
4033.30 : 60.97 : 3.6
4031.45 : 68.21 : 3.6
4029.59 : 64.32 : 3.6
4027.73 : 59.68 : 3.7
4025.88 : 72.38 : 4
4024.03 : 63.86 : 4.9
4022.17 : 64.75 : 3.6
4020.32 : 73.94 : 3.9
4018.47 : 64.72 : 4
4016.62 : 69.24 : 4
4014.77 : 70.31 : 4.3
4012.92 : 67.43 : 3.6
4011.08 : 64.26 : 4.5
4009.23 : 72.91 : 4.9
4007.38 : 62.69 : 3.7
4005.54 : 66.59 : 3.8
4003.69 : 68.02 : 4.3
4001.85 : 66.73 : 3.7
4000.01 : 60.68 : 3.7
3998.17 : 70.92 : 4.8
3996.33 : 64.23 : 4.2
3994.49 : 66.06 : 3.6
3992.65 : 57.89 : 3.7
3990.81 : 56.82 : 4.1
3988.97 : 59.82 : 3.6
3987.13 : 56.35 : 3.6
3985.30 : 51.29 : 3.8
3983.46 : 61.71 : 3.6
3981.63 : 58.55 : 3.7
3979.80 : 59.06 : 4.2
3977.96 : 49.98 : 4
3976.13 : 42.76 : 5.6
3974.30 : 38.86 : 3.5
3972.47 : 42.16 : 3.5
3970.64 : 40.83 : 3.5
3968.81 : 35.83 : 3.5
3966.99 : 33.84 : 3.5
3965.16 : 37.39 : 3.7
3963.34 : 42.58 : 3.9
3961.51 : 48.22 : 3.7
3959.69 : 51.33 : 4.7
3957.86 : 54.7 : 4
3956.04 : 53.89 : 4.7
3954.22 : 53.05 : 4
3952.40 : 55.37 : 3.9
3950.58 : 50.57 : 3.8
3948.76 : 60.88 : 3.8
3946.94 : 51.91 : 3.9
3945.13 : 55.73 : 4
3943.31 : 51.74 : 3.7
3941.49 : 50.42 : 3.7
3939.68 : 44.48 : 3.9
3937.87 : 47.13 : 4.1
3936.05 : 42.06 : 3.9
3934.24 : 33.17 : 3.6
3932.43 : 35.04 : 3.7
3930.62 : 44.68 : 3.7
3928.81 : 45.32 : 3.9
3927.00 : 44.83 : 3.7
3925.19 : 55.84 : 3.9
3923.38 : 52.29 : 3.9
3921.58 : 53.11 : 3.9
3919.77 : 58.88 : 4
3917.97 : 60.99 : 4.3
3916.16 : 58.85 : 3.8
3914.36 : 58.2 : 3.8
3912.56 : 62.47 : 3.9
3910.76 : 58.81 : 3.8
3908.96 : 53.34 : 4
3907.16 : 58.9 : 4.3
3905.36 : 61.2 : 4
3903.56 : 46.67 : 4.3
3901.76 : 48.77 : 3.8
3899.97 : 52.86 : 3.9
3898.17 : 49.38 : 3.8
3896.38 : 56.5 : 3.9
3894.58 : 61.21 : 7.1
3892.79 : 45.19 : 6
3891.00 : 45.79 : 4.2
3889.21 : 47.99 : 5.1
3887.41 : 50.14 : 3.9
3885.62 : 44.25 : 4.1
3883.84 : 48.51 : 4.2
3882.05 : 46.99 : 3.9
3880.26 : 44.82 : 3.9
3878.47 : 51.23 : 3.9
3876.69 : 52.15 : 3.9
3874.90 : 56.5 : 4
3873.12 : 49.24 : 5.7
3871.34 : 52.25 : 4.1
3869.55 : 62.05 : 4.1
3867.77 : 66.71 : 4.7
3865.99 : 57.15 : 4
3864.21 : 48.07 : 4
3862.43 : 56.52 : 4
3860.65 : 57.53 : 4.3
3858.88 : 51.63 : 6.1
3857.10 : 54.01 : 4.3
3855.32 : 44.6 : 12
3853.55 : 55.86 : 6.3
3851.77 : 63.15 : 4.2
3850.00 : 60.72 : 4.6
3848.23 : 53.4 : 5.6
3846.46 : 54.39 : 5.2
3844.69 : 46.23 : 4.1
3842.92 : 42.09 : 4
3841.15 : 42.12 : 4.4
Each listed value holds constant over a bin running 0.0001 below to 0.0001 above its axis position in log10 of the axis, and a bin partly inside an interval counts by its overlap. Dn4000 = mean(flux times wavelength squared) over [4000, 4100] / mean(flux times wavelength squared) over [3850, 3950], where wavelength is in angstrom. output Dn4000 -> 1.33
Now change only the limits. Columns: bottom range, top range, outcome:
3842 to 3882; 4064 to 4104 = 1.28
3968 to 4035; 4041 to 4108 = 1.06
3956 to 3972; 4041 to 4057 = 1.54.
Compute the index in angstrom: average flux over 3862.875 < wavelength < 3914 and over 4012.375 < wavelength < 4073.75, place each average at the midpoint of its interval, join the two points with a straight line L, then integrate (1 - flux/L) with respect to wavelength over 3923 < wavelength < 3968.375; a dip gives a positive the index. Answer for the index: 7.81 angstrom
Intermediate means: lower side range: 52.9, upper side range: 65.6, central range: 47.7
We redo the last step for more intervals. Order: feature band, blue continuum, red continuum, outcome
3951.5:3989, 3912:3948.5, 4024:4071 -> 4.6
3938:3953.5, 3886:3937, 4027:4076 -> 0.7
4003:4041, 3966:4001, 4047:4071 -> -4.7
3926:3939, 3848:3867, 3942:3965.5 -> 2.6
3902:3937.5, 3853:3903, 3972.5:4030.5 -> 2.3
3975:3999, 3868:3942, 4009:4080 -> 0.7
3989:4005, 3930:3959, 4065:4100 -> -2.9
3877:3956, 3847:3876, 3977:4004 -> 8.8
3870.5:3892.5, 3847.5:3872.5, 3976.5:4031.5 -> 3.1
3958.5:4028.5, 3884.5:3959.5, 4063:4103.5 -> -1.9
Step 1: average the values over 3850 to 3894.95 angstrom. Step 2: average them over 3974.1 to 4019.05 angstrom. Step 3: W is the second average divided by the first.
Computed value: 1.2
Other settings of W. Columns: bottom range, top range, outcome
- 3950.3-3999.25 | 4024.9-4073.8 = 1.26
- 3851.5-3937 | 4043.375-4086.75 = 1.23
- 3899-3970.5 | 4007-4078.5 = 1.30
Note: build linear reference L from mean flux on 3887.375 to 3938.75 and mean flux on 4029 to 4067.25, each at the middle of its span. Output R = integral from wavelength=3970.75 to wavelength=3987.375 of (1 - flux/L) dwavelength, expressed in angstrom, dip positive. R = 2.2 angstrom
